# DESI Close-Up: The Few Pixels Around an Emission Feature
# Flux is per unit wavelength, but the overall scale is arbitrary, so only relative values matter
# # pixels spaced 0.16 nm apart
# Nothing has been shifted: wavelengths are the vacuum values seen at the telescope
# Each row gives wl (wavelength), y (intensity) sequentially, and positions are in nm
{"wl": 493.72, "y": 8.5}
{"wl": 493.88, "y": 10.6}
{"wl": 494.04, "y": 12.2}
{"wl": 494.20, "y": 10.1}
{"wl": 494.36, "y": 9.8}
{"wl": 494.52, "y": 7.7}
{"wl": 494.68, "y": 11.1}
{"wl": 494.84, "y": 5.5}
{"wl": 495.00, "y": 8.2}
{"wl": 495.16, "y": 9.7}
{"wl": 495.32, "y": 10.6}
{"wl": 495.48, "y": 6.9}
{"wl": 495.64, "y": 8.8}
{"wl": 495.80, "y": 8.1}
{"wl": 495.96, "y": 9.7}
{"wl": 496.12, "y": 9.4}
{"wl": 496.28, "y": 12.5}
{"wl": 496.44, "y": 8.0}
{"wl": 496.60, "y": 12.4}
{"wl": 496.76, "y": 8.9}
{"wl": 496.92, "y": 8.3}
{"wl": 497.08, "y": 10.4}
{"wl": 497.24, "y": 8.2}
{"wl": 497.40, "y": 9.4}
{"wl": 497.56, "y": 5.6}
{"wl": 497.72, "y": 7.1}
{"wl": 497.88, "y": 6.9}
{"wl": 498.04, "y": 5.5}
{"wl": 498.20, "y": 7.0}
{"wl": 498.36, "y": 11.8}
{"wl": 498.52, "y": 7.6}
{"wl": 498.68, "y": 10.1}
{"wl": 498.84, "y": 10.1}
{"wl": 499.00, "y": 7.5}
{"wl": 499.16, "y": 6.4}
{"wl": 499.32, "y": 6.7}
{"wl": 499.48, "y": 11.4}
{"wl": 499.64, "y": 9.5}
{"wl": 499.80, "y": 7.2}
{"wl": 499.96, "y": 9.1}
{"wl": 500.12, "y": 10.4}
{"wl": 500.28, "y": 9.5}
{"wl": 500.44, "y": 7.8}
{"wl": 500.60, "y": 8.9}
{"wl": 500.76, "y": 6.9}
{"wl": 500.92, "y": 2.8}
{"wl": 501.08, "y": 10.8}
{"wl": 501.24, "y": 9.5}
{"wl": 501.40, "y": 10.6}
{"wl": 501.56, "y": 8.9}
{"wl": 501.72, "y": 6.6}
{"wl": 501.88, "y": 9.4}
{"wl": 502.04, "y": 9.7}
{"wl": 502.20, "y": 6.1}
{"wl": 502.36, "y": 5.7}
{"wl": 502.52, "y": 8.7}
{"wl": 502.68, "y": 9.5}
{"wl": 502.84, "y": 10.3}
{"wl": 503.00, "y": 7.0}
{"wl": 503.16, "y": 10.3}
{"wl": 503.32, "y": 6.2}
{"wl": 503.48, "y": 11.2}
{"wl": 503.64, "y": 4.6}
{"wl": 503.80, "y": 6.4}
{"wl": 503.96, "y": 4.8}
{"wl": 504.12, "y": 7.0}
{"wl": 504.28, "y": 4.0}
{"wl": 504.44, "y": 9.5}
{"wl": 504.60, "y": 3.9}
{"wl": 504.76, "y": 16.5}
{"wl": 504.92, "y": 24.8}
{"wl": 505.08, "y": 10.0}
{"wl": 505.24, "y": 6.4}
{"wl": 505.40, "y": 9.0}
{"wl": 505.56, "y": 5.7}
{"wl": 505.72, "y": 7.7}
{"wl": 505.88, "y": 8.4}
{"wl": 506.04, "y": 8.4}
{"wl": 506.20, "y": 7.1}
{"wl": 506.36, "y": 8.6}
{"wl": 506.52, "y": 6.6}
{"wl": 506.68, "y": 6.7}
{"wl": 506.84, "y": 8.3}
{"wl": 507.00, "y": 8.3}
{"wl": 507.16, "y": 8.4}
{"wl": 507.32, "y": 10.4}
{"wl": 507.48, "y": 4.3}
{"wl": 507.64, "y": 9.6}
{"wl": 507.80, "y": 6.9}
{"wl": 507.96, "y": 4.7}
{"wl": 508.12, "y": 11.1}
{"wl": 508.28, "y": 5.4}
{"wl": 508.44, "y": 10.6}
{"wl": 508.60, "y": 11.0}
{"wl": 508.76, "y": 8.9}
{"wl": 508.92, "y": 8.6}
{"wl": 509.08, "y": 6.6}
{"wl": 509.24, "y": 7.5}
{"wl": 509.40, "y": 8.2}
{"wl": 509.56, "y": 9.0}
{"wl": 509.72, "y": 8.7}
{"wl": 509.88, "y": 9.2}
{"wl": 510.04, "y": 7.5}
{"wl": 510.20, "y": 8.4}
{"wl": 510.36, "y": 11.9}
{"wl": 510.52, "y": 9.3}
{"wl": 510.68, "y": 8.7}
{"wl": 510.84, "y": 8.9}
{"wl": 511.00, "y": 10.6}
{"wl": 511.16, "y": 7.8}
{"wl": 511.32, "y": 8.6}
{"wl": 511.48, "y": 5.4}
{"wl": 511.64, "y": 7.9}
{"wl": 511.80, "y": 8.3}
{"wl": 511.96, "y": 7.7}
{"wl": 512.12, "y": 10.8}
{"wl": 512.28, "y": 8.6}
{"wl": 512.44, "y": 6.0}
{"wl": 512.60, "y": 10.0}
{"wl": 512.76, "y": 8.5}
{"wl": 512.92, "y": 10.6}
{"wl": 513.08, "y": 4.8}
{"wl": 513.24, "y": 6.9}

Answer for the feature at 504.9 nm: Hbeta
